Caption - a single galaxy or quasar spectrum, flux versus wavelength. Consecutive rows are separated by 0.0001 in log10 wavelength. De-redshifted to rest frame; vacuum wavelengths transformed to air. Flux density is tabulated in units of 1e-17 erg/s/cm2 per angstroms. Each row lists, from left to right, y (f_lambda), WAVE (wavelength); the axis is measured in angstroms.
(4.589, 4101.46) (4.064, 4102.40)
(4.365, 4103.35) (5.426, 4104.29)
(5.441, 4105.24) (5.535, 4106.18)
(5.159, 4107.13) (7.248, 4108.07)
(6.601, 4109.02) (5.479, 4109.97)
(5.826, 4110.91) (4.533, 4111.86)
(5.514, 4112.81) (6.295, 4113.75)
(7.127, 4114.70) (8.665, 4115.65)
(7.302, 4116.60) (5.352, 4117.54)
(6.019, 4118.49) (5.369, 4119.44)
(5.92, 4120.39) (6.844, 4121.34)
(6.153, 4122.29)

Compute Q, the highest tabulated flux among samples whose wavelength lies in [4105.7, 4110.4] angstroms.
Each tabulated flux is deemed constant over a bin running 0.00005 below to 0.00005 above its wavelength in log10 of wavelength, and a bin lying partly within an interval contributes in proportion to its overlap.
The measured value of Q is 7.248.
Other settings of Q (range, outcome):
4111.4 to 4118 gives 8.665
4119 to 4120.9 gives 5.92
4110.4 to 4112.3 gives 5.826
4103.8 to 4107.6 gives 5.535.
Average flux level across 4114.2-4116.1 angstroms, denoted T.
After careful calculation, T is 7.85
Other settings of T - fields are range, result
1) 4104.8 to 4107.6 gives 5.39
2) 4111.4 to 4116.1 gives 6.42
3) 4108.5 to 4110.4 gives 6.06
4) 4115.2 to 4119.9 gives 6.54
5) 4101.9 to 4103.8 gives 4.22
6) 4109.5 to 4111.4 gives 5.65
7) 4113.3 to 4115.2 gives 6.72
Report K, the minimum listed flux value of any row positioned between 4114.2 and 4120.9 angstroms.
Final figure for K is 5.352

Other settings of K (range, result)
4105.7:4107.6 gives 5.159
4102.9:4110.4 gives 4.365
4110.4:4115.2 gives 4.533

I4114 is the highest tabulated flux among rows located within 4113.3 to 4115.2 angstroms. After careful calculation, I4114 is 7.127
